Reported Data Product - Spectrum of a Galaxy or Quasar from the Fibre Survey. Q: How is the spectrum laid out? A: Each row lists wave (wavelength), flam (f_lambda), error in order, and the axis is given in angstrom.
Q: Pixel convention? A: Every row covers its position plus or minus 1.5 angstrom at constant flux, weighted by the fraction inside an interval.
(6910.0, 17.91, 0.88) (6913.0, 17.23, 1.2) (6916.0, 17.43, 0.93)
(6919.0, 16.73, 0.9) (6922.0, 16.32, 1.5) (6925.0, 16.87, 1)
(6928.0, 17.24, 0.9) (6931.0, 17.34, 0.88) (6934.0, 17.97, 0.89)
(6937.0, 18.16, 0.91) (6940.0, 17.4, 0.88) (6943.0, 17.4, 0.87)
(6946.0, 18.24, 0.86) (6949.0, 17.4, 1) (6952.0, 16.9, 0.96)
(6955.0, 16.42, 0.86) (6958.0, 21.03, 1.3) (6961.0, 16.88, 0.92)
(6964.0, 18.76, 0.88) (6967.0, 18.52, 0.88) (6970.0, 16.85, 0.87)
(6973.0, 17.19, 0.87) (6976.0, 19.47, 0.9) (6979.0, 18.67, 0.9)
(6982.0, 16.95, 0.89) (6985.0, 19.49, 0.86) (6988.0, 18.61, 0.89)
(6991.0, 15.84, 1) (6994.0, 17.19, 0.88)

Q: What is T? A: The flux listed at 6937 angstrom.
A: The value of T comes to 18.16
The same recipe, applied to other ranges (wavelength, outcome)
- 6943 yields 17.4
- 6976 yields 19.47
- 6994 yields 17.19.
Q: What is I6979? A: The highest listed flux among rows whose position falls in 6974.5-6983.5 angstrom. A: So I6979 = 19.47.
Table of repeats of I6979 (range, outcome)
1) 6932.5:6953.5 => 18.24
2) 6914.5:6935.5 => 17.97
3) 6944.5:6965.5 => 21.03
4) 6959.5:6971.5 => 18.76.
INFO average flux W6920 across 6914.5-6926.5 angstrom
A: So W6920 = 16.8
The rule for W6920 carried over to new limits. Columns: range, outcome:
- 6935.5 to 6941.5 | 17.8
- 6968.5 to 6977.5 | 17.8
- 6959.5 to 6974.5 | 17.6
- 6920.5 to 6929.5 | 16.8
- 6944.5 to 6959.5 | 18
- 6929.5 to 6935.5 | 17.7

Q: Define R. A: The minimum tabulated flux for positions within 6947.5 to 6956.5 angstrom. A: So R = 16.42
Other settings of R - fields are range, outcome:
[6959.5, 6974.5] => 16.85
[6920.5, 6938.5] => 16.32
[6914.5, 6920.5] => 16.73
